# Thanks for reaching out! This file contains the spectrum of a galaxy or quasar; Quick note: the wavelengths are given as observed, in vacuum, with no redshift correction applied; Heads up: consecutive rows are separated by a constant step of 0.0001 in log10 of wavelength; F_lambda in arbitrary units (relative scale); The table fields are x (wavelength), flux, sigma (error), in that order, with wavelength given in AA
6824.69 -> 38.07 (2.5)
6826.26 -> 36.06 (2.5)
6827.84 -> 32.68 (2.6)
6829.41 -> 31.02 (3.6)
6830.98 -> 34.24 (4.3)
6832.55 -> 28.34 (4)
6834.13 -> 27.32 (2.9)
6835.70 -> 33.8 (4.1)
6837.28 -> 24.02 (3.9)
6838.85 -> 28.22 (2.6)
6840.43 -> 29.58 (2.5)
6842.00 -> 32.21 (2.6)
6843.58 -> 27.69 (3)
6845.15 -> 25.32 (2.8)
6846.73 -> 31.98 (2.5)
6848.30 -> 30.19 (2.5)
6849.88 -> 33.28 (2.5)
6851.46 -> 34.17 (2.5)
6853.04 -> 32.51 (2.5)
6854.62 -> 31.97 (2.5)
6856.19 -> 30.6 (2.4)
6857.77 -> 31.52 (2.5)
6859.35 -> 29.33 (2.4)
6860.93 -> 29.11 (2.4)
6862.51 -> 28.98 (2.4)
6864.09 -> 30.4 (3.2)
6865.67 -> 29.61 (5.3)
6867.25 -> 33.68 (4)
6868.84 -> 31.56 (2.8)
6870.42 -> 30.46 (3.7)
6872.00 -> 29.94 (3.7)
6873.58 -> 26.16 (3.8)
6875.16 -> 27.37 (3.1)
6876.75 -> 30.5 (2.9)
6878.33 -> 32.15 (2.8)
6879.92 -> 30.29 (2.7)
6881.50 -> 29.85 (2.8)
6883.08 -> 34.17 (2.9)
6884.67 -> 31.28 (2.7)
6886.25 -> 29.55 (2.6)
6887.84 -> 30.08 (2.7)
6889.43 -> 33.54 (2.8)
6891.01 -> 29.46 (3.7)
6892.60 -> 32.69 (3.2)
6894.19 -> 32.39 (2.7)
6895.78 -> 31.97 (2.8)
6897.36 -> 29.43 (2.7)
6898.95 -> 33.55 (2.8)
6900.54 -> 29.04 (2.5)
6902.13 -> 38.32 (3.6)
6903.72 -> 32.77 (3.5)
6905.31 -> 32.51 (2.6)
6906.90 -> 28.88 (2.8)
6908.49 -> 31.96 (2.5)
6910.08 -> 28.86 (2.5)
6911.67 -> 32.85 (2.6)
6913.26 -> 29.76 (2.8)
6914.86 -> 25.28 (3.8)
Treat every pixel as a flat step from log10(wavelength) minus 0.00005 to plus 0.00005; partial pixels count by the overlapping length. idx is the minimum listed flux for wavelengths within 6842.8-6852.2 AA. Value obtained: 25.32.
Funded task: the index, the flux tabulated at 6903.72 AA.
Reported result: 32.77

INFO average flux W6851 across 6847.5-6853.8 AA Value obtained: 32.5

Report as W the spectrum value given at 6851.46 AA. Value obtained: 34.17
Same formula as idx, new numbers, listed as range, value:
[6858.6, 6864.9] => 28.98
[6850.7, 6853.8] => 32.51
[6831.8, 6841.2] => 24.02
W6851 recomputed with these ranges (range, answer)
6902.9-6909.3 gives 31.6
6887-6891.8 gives 31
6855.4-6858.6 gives 31.1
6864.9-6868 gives 31.6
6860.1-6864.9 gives 29.5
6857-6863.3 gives 29.7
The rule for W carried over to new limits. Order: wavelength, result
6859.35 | 29.33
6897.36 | 29.43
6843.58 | 27.69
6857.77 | 31.52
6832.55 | 28.34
